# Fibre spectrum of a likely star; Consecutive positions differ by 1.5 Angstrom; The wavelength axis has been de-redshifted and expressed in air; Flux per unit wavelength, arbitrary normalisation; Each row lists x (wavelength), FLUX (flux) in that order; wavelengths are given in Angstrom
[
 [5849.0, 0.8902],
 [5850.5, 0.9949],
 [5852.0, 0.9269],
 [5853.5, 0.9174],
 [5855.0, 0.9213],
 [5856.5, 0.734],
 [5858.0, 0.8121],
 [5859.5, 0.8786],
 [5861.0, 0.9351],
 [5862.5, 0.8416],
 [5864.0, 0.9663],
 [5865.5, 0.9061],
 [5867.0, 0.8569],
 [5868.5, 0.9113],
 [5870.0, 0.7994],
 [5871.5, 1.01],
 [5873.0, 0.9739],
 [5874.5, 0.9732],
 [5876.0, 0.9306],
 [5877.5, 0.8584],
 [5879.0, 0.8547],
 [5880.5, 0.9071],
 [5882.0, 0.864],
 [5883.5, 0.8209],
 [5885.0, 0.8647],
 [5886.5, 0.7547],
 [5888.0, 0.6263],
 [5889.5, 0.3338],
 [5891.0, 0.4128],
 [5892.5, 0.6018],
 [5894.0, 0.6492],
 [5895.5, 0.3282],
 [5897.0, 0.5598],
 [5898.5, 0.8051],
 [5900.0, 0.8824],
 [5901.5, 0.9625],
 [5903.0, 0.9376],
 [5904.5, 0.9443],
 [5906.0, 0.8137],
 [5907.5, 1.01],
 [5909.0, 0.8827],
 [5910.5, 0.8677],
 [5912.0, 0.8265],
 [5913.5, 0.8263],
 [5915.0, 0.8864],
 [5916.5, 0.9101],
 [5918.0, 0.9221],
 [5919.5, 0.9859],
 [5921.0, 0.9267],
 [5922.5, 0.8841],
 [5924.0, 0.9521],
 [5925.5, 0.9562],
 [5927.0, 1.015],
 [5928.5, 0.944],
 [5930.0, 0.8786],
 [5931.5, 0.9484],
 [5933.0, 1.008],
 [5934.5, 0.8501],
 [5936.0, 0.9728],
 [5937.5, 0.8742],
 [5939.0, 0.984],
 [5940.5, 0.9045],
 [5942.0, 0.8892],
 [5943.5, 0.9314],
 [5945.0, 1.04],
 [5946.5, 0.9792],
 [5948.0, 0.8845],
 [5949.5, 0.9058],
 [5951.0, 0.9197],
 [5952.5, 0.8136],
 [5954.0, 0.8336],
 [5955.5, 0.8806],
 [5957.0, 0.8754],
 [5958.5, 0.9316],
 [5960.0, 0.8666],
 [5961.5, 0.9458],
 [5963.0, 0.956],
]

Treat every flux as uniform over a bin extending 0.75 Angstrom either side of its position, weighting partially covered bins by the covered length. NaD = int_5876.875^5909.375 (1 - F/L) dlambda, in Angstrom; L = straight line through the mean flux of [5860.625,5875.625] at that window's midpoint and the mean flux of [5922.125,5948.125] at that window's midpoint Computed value 6.0 Angstrom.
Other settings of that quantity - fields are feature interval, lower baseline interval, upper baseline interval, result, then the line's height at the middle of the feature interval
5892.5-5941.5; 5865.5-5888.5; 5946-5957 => 0.27 Angstrom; 0.879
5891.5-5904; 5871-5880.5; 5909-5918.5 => 2.53 Angstrom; 0.897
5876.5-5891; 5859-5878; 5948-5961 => 2.51 Angstrom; 0.906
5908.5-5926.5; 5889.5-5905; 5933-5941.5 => -2.17 Angstrom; 0.807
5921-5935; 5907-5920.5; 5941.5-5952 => -0.36 Angstrom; 0.915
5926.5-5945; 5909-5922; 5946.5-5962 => -0.94 Angstrom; 0.891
